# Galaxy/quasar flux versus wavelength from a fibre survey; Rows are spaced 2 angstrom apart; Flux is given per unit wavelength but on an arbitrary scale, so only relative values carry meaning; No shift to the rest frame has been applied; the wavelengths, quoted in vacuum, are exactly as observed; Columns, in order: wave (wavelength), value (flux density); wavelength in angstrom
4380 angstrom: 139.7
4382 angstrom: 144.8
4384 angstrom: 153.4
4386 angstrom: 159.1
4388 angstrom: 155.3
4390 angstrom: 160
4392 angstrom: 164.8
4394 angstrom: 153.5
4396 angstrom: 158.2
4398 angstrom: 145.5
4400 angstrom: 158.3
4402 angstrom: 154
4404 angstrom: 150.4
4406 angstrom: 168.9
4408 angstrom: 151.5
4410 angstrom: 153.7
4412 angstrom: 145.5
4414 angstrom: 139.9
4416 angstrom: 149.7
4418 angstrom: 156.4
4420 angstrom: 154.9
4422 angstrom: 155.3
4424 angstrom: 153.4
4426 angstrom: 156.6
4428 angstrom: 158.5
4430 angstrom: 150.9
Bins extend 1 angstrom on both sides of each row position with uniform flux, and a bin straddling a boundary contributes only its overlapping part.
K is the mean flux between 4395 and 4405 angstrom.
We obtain 153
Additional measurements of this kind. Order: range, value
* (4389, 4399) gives 156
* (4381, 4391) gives 155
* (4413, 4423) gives 151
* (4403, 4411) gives 156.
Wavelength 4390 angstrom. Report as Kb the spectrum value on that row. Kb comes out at 160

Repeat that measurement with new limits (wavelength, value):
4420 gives 154.9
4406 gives 168.9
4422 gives 155.3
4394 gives 153.5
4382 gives 144.8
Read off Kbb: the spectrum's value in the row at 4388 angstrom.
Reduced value 155.3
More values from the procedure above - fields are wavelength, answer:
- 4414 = 139.9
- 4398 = 145.5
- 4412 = 145.5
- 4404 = 150.4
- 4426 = 156.6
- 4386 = 159.1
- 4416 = 149.7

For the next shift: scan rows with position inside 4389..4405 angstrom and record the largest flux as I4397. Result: 164.8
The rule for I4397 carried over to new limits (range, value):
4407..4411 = 153.7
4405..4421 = 168.9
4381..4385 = 153.4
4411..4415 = 145.5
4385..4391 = 160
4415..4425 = 156.4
